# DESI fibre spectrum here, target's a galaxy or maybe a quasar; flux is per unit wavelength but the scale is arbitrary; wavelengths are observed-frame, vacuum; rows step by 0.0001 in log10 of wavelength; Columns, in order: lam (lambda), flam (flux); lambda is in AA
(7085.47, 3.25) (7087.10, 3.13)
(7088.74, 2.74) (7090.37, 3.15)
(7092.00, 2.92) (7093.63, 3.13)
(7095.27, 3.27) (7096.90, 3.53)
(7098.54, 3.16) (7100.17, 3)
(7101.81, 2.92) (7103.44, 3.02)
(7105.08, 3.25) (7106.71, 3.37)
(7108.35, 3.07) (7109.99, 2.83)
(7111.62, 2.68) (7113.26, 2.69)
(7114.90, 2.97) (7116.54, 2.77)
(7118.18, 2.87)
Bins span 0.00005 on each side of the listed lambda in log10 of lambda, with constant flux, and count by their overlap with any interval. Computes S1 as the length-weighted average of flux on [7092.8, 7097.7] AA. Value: 3.31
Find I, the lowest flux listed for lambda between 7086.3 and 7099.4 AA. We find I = 2.74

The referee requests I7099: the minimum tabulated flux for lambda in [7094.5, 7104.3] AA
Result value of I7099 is 2.92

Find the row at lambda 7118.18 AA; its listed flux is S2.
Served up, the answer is 2.87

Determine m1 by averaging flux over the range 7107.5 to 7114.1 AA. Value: 2.82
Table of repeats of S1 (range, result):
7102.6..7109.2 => 3.18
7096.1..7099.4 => 3.34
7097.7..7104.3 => 3.03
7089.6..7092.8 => 3.04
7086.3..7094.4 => 3.01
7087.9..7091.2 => 2.94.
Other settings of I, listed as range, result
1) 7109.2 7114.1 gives 2.68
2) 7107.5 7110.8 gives 2.83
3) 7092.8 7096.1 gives 3.13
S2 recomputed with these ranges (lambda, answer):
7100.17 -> 3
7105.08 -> 3.25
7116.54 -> 2.77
